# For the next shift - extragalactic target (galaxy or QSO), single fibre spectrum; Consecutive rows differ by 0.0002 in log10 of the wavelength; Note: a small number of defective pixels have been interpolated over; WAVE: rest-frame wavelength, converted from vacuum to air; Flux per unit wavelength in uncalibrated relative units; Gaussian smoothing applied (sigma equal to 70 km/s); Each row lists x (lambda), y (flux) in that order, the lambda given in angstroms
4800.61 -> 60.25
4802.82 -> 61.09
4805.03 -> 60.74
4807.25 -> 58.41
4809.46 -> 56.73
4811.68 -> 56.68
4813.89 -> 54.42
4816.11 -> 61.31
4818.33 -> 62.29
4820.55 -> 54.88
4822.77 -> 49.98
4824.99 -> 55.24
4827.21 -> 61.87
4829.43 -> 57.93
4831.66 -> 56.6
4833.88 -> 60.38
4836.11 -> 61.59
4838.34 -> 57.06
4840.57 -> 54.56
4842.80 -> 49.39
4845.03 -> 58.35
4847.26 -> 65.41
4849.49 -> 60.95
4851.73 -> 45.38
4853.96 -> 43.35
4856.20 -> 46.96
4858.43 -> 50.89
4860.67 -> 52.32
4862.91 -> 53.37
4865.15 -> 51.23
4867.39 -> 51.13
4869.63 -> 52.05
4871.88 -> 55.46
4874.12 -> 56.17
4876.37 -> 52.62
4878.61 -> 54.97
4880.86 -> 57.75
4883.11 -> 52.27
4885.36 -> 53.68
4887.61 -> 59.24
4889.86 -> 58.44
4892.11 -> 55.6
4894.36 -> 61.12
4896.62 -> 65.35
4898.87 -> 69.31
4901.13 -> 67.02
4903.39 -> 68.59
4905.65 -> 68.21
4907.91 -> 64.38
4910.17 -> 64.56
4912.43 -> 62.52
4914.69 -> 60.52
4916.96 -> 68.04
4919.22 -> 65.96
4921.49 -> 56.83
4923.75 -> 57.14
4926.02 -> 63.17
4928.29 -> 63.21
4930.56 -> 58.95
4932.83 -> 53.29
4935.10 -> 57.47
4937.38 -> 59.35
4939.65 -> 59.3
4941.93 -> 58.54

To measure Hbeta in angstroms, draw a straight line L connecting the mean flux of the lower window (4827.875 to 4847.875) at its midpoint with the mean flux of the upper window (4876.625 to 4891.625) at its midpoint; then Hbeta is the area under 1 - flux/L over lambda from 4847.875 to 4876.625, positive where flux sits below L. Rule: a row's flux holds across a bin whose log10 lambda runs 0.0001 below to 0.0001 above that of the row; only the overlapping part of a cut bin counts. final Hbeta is 2.5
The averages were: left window 57.8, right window 55.9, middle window 51.9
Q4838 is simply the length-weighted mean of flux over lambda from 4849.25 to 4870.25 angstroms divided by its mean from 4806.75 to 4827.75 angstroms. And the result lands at 0.88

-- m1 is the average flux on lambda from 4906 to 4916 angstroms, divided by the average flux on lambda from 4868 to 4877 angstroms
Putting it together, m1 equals 1.2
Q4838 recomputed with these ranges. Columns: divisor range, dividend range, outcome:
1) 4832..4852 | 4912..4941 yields 1.05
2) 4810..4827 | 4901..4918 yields 1.15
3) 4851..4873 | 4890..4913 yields 1.28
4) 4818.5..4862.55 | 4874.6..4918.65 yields 1.11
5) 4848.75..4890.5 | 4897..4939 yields 1.18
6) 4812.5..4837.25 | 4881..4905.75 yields 1.06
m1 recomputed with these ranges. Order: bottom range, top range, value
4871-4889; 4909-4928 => 1.13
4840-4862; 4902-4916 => 1.23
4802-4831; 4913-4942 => 1.04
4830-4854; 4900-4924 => 1.14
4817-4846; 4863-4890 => 0.96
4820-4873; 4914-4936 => 1.11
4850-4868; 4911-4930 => 1.25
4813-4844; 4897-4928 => 1.13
